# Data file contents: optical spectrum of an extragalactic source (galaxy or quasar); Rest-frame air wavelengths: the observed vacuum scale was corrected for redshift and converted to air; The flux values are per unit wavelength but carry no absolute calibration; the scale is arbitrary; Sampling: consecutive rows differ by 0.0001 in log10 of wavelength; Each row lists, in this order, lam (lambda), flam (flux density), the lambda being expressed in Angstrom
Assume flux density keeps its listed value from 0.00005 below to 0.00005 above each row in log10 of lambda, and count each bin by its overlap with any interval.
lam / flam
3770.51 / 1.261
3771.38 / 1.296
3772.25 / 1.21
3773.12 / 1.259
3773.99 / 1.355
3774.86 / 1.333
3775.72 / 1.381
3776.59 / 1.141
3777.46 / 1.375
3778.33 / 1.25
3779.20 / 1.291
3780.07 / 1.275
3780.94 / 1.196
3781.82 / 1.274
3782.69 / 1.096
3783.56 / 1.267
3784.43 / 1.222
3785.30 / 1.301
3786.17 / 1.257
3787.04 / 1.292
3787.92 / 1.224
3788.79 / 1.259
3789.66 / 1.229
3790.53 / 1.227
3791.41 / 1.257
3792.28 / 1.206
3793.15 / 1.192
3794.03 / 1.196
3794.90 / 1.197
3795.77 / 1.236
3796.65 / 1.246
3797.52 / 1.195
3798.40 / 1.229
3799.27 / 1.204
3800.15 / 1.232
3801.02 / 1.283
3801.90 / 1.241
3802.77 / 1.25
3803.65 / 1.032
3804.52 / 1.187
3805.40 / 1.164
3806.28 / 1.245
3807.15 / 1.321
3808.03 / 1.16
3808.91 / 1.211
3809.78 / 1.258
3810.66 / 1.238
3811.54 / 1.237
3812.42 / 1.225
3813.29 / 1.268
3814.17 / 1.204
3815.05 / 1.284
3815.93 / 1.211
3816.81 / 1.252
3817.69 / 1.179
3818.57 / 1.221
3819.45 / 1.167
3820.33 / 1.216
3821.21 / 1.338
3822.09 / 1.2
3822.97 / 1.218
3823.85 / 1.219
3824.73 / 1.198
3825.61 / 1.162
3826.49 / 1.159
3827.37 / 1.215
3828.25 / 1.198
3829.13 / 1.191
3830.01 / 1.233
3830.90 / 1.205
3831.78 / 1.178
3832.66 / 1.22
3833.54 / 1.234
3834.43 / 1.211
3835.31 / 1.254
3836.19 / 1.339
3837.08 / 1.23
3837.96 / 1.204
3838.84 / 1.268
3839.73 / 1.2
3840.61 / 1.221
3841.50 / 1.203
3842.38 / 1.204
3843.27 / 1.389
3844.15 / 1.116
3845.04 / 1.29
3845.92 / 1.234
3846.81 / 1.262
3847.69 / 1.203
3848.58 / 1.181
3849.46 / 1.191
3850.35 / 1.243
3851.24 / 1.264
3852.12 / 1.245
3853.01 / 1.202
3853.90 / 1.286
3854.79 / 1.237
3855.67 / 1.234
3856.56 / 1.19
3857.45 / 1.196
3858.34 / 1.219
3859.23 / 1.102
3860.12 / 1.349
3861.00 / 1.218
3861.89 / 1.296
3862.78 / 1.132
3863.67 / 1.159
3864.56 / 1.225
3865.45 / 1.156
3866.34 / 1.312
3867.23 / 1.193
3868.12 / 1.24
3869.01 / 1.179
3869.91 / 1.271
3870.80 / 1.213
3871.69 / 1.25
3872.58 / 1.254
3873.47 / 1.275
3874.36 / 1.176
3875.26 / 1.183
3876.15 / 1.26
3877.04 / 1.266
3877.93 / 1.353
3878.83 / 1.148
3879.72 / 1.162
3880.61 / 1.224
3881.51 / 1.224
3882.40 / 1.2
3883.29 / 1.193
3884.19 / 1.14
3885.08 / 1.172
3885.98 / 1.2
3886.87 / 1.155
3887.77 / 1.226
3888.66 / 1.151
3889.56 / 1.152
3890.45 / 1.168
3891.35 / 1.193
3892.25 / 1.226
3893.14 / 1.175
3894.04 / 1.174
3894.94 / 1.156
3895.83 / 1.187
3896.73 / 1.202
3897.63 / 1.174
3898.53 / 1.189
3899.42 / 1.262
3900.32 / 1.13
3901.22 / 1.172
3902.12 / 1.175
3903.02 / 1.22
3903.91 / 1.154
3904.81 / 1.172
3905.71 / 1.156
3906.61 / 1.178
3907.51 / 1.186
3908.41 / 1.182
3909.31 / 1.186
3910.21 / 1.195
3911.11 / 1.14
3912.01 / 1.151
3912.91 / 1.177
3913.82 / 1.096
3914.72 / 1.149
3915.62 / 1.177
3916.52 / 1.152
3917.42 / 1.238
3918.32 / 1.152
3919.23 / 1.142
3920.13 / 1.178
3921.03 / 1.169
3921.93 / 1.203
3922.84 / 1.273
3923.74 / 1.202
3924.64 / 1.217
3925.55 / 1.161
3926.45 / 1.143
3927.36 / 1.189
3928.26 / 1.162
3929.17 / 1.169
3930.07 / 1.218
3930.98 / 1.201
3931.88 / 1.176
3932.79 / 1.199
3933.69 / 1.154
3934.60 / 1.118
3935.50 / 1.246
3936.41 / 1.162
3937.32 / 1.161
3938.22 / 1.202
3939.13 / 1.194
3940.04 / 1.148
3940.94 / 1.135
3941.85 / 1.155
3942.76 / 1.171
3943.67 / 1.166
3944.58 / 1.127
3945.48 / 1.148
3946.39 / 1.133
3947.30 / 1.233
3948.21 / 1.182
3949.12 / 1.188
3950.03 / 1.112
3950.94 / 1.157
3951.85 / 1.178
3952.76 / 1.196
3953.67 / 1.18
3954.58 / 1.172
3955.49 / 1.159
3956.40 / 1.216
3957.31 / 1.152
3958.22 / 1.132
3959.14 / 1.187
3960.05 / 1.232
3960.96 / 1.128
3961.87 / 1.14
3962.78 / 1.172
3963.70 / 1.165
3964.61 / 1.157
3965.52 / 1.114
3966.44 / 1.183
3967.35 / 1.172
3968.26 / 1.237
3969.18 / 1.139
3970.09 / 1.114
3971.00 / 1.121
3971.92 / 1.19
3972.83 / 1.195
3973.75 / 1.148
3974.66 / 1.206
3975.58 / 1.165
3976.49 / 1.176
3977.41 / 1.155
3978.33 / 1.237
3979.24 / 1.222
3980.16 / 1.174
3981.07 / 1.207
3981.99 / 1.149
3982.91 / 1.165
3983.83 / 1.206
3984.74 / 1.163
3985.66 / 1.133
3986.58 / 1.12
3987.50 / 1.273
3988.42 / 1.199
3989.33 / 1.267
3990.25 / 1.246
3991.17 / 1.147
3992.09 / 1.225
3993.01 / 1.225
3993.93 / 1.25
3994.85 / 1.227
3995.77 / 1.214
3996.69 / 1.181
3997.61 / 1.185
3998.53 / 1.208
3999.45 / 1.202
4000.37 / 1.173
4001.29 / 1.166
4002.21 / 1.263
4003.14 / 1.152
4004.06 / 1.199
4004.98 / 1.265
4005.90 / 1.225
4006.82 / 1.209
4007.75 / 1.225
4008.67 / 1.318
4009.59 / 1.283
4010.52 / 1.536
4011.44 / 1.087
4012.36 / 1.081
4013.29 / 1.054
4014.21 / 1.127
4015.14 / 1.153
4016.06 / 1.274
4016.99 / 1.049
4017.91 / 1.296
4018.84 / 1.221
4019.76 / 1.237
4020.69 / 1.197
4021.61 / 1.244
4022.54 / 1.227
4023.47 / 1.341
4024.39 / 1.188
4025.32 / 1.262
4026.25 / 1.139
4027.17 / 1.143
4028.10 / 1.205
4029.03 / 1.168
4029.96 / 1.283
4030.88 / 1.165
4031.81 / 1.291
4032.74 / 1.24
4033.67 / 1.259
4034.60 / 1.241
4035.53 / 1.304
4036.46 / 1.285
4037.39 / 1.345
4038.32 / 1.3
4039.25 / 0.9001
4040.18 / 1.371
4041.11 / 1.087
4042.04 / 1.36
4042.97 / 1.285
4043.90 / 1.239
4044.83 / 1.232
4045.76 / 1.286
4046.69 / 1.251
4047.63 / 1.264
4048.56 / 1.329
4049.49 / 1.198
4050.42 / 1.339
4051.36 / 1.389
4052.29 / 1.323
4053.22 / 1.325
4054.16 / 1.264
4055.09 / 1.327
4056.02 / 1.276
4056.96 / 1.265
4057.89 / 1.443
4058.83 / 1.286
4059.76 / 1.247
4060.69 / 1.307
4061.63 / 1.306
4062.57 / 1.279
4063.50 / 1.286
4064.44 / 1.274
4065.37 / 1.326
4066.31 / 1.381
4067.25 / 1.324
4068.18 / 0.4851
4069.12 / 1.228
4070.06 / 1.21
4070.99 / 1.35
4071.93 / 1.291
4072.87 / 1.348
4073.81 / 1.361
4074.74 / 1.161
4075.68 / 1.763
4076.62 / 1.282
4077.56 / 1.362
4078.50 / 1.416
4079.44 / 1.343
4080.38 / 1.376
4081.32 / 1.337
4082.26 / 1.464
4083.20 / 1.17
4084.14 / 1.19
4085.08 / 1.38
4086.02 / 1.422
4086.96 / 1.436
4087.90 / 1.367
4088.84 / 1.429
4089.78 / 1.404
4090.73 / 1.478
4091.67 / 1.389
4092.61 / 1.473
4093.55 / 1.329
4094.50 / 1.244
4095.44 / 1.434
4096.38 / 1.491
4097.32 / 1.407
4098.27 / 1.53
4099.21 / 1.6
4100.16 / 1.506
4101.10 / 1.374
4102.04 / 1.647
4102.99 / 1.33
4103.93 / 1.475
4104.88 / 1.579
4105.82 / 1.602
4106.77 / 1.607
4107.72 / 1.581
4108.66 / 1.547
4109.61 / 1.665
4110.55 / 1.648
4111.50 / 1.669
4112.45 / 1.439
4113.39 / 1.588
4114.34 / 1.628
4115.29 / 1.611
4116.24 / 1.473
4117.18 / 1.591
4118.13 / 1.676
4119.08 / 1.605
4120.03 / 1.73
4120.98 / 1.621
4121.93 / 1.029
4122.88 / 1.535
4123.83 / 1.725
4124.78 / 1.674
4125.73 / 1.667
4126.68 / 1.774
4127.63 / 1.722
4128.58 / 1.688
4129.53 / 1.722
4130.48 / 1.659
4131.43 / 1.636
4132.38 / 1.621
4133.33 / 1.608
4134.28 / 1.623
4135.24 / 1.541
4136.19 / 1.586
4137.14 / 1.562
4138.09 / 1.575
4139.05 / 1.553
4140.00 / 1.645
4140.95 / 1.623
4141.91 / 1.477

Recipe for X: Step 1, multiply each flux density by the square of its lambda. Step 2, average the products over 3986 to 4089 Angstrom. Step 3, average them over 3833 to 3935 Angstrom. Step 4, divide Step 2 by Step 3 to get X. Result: 1.13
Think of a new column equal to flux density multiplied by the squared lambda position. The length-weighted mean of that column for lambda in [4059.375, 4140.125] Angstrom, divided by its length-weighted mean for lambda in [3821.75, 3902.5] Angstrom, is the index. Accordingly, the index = 1.4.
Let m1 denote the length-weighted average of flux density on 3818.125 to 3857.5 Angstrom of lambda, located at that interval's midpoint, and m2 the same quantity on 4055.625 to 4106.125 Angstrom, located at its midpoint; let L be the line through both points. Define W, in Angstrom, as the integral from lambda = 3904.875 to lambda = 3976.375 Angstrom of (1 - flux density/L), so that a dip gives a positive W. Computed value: 6.2 Angstrom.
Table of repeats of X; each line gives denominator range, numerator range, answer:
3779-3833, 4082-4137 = 1.46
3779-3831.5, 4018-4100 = 1.21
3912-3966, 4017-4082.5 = 1.15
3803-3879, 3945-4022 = 1.05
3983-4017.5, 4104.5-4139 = 1.42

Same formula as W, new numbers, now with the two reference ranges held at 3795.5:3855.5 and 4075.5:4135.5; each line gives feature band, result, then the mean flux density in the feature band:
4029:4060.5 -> 3.9 Angstrom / 1.27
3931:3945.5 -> 1.9 Angstrom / 1.17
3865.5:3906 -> 2.7 Angstrom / 1.2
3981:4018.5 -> 5.4 Angstrom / 1.2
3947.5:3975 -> 4.0 Angstrom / 1.17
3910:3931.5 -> 2.4 Angstrom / 1.18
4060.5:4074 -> 2.1 Angstrom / 1.25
